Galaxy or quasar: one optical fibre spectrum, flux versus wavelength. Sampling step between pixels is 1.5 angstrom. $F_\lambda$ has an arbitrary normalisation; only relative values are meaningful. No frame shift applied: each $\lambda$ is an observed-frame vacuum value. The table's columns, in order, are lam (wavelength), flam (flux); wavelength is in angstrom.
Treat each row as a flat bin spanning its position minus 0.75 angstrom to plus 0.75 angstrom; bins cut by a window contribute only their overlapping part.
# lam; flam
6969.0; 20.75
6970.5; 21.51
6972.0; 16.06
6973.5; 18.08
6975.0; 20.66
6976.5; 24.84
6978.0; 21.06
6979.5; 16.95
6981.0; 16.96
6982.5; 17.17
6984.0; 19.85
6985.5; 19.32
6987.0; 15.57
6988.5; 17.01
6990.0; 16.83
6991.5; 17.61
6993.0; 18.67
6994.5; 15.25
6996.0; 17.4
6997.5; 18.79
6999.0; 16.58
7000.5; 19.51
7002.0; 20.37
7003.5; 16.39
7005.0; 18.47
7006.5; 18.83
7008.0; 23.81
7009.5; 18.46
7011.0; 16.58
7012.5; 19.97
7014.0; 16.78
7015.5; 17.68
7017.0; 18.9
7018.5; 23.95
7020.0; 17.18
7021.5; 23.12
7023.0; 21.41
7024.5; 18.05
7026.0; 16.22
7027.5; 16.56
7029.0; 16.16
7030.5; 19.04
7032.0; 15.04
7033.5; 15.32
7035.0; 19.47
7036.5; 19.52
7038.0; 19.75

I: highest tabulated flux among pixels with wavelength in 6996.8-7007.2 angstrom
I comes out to 20.37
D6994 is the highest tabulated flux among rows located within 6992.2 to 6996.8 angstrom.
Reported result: 18.67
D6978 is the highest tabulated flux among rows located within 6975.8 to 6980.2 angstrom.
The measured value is 24.84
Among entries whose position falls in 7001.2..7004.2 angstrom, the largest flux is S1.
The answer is 20.37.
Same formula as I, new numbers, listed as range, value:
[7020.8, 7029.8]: 23.12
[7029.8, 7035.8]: 19.47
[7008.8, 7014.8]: 19.97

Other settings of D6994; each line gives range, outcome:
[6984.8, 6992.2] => 19.32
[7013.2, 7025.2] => 23.95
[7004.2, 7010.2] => 23.81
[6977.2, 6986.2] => 21.06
